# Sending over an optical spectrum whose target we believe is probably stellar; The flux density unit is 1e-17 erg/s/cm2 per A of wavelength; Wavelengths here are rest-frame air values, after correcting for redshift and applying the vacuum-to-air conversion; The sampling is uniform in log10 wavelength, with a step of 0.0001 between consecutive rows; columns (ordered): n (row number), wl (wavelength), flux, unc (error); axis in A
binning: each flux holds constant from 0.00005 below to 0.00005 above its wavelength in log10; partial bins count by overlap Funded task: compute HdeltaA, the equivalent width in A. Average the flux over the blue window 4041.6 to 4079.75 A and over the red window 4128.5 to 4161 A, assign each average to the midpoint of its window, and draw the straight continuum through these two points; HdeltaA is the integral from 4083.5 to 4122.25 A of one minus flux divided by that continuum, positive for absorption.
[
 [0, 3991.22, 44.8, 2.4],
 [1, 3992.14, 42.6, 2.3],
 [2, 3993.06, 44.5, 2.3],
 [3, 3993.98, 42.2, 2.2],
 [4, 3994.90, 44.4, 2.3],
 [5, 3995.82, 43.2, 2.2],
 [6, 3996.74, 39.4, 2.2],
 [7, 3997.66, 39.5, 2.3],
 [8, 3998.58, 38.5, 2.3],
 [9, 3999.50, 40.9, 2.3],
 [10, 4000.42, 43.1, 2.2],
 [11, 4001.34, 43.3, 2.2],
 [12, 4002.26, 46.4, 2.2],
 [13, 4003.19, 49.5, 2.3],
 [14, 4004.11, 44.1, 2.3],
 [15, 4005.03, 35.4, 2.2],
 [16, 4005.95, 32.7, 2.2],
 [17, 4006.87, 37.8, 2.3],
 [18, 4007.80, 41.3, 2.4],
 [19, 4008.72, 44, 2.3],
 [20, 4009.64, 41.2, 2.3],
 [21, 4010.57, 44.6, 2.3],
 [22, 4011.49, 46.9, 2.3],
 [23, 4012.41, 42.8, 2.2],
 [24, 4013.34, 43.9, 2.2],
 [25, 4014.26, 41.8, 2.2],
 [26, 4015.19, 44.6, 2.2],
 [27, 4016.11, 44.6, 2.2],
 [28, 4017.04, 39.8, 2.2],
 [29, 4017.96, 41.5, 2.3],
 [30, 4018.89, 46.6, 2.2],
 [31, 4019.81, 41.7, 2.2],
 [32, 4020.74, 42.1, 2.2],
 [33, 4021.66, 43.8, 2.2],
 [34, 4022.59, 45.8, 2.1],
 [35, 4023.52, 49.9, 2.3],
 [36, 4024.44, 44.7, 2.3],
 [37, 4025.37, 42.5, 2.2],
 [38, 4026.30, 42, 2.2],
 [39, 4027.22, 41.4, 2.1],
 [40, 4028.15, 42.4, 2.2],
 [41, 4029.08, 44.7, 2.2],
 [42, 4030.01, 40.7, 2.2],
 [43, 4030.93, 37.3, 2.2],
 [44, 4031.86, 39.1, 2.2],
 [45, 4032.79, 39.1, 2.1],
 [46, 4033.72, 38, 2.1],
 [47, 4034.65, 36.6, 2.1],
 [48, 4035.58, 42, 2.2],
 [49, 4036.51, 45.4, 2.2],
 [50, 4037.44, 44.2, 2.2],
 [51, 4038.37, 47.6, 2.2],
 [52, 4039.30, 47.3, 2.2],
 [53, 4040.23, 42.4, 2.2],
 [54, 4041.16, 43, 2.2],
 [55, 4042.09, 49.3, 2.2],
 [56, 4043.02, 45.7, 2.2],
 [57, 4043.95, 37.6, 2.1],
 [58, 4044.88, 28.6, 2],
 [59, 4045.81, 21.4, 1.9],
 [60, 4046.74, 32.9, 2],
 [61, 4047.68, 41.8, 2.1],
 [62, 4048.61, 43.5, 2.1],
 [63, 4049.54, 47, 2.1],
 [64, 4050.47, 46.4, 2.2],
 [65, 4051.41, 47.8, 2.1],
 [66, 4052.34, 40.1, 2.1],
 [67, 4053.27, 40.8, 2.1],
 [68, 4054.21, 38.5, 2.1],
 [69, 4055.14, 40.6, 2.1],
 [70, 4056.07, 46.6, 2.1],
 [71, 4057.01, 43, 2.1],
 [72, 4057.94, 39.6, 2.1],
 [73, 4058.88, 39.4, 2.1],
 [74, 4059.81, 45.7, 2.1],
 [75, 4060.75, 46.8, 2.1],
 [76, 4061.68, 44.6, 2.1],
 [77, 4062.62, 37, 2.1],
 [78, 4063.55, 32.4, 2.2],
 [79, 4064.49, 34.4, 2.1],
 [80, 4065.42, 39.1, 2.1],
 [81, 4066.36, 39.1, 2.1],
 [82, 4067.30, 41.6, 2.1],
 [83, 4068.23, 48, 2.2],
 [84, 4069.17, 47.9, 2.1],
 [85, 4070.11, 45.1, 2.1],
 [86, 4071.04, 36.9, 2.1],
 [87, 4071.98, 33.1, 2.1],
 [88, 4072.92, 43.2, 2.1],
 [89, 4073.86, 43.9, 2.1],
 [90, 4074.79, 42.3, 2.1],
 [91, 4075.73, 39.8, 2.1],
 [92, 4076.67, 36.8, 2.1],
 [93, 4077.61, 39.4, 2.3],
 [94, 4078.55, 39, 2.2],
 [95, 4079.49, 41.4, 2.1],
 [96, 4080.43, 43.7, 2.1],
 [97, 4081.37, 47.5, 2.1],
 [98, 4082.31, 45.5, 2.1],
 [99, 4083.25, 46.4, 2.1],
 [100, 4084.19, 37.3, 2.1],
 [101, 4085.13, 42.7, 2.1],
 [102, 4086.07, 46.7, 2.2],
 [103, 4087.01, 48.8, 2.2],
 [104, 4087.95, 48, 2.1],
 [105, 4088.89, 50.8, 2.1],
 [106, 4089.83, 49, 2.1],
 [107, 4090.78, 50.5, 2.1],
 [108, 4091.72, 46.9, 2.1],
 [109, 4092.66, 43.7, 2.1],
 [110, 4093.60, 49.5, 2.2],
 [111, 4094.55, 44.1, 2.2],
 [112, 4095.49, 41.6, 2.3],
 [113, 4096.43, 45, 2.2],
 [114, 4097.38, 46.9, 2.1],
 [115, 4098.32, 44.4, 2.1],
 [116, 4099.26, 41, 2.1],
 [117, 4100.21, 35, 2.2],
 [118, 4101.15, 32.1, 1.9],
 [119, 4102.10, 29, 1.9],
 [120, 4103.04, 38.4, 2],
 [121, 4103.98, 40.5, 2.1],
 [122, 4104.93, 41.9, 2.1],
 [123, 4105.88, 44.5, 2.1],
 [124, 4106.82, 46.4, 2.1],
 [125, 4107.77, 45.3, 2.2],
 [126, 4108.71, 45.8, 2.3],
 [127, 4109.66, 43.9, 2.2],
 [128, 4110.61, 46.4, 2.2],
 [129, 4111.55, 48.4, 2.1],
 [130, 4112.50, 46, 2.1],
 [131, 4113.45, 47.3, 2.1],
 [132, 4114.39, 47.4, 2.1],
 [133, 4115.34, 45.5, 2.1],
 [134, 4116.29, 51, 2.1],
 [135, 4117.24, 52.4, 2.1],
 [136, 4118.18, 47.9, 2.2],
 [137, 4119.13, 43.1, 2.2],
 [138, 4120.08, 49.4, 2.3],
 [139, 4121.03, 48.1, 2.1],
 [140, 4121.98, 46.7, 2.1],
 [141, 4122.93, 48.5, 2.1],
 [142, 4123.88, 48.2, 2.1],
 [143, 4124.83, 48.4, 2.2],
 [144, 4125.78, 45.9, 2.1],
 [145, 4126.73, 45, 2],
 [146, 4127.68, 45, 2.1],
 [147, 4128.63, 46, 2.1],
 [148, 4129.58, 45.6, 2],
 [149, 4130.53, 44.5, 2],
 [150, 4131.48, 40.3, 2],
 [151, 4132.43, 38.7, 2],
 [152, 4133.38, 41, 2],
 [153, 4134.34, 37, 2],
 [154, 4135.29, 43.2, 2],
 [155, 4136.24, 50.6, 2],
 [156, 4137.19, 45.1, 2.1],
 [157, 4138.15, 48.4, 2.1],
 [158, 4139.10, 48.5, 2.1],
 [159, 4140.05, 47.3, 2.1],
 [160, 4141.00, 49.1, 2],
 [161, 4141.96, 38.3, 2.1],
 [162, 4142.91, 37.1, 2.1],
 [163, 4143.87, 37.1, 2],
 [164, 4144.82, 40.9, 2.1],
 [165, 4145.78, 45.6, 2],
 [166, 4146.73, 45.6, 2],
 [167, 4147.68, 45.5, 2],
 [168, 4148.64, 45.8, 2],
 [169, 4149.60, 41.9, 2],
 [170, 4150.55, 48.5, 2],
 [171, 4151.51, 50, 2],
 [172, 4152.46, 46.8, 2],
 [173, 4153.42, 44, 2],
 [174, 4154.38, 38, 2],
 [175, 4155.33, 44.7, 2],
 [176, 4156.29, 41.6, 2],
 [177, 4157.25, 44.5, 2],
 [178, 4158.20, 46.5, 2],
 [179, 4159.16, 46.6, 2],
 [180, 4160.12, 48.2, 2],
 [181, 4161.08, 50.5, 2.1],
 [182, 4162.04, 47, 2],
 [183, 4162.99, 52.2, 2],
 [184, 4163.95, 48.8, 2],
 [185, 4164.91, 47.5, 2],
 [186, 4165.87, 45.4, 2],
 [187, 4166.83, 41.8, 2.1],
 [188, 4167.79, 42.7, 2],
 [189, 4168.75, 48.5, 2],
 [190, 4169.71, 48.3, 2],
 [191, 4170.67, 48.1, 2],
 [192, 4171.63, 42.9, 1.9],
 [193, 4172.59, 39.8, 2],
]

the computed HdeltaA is -2.2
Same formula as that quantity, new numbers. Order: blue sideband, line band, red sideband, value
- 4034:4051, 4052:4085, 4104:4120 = 1.37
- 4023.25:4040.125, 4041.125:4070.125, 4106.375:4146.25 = 1.44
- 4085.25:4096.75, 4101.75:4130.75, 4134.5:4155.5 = 0.10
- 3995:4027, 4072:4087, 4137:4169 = 0.56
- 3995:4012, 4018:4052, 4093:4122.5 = 0.48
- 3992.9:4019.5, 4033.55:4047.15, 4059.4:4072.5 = 0.42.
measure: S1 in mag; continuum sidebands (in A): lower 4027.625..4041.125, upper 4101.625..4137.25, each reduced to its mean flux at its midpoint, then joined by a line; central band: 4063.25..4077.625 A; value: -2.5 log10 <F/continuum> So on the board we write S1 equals 0.08 mag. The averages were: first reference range 41.9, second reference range 45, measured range 40.3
